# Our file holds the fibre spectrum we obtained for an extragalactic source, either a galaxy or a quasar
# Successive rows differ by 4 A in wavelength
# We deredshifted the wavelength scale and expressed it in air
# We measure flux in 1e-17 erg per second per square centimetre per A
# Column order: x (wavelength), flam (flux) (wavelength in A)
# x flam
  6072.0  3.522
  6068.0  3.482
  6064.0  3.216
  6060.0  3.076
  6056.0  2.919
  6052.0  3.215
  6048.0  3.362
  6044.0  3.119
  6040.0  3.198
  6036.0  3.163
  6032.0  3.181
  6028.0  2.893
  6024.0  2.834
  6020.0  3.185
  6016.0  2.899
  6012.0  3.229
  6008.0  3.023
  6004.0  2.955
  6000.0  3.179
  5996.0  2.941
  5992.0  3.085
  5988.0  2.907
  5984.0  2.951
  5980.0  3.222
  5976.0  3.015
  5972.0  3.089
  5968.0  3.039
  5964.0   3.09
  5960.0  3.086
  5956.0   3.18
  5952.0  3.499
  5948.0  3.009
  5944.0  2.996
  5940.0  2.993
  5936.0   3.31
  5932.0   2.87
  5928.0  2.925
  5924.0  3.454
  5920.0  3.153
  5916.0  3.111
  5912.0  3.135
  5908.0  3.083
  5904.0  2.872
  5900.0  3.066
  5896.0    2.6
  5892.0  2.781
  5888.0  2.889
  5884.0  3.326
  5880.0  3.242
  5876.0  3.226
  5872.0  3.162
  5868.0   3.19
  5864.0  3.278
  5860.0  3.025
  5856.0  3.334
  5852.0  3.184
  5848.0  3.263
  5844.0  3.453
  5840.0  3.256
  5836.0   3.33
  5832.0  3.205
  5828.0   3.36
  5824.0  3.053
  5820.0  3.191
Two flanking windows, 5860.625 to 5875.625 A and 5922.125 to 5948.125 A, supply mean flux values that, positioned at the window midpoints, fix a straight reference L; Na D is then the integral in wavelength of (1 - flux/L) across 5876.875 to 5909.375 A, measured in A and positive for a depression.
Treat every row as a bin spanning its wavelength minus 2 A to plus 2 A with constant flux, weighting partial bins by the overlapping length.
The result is 1.7 A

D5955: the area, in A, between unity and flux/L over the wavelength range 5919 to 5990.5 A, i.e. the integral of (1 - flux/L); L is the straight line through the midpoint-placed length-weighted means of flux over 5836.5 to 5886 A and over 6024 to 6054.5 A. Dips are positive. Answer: 2.0 A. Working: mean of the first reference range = 3.25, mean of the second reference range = 3.14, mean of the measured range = 3.1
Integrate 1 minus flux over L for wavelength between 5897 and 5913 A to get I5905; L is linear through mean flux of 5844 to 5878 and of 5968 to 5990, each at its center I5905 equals 0.7 A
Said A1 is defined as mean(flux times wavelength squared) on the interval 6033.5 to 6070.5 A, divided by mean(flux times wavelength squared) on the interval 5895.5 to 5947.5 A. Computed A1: 1.1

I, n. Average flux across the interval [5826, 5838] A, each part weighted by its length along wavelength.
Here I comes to 3.3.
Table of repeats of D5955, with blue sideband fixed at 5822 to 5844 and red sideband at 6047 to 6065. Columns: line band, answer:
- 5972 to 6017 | 1.9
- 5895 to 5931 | 1.9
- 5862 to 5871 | 0.0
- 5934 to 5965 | 0.5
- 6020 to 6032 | 0.7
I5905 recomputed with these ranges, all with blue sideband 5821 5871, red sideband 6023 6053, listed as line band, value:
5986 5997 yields 0.6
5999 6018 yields 0.6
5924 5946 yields 0.9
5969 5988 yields 0.7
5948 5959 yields -0.3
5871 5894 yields 0.8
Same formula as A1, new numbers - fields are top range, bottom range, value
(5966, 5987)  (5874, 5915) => 1.04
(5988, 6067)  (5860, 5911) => 1.06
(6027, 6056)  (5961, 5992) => 1.06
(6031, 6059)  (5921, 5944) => 1.06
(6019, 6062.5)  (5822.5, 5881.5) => 1.02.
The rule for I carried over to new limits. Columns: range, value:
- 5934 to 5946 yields 3.1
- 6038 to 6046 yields 3.16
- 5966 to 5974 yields 3.06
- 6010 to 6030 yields 3.01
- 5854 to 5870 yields 3.21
